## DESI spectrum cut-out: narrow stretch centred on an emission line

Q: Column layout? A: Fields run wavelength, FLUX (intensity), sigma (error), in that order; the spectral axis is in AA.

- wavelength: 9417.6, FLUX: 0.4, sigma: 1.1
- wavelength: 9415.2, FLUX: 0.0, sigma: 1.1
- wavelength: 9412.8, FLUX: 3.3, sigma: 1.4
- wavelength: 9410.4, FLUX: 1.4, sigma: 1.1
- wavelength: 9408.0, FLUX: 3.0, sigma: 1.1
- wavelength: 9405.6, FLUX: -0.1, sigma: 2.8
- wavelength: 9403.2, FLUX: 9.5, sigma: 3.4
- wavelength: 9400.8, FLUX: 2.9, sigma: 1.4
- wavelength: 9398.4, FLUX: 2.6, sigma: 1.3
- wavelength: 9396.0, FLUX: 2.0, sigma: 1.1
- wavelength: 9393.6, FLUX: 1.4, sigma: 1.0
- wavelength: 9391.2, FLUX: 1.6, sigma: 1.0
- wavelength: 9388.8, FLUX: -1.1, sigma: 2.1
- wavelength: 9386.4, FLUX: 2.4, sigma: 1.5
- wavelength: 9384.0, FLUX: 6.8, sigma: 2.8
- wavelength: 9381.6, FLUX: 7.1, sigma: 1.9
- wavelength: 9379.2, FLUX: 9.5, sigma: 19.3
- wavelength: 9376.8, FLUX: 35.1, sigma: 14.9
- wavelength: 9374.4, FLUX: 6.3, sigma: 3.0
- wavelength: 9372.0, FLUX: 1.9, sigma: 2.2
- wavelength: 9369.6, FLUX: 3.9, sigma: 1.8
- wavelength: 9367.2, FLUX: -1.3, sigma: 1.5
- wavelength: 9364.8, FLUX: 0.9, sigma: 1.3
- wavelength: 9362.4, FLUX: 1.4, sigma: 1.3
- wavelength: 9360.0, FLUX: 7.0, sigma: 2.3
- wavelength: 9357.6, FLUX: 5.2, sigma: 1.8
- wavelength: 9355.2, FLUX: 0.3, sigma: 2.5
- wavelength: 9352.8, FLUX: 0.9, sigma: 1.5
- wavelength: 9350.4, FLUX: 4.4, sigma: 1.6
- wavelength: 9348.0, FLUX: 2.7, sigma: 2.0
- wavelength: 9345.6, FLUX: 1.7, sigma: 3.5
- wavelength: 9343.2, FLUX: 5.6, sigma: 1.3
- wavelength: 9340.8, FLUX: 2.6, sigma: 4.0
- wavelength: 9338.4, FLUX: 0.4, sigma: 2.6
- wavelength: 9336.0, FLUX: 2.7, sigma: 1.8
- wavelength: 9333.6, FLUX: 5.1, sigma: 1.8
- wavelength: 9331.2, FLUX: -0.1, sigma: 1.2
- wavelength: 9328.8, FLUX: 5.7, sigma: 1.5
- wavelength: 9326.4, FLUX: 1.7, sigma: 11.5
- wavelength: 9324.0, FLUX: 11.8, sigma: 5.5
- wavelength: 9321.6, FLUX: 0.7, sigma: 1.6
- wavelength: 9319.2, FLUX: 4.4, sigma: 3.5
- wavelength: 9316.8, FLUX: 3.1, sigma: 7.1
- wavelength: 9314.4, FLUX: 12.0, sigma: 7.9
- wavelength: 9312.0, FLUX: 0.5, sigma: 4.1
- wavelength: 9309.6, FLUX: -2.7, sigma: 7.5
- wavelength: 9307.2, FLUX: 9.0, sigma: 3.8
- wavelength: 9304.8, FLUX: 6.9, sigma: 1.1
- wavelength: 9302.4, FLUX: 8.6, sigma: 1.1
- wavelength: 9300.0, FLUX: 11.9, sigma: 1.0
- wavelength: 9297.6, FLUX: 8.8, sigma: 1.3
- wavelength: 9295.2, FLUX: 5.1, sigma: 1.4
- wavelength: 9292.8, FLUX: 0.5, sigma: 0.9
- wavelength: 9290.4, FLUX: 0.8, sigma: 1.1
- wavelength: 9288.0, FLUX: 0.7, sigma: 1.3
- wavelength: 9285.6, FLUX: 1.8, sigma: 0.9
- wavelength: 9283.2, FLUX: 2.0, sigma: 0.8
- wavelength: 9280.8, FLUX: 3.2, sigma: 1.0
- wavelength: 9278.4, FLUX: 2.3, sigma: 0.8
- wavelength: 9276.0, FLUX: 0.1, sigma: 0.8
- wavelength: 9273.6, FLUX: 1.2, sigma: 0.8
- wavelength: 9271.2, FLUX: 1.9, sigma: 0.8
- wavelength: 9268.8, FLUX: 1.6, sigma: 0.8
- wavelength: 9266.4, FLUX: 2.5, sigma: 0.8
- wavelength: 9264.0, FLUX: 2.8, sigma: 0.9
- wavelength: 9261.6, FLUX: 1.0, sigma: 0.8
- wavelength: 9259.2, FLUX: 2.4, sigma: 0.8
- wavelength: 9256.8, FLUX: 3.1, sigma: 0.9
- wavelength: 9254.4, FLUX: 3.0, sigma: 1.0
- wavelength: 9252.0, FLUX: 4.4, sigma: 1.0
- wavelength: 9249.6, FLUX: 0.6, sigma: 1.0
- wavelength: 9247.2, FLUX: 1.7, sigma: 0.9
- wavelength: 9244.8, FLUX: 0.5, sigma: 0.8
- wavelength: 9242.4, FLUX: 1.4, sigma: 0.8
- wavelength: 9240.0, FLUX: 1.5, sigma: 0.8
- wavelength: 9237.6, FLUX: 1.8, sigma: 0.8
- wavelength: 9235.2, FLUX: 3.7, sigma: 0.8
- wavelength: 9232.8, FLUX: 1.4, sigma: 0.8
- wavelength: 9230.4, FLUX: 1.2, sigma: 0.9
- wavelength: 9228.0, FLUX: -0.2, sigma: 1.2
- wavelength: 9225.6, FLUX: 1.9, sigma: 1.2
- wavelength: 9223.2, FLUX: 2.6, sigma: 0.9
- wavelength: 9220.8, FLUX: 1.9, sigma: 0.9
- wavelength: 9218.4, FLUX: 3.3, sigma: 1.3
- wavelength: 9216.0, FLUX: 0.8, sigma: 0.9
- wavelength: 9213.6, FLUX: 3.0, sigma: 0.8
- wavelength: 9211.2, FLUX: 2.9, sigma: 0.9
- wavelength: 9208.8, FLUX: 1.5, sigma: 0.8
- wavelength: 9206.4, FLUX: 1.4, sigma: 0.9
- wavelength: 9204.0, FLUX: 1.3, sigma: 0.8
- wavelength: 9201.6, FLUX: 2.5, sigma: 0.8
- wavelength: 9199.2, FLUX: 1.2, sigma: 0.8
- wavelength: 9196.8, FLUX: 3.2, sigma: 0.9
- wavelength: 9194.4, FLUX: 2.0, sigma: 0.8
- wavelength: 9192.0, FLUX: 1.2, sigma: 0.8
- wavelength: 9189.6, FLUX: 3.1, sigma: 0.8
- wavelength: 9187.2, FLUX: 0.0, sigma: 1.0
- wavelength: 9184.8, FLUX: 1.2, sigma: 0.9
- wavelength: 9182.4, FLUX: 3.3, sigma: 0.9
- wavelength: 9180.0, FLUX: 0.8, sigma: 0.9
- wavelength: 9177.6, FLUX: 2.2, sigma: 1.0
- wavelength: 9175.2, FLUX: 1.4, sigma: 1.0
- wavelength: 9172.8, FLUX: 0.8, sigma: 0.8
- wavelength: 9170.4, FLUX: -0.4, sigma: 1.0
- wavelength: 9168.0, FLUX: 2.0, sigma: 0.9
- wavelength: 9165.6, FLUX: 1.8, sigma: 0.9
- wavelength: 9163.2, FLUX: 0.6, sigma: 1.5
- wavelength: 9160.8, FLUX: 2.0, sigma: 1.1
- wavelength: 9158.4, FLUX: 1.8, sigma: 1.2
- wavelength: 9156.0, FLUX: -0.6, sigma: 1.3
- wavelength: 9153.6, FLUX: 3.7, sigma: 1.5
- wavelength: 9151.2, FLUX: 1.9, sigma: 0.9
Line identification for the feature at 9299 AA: Hbeta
